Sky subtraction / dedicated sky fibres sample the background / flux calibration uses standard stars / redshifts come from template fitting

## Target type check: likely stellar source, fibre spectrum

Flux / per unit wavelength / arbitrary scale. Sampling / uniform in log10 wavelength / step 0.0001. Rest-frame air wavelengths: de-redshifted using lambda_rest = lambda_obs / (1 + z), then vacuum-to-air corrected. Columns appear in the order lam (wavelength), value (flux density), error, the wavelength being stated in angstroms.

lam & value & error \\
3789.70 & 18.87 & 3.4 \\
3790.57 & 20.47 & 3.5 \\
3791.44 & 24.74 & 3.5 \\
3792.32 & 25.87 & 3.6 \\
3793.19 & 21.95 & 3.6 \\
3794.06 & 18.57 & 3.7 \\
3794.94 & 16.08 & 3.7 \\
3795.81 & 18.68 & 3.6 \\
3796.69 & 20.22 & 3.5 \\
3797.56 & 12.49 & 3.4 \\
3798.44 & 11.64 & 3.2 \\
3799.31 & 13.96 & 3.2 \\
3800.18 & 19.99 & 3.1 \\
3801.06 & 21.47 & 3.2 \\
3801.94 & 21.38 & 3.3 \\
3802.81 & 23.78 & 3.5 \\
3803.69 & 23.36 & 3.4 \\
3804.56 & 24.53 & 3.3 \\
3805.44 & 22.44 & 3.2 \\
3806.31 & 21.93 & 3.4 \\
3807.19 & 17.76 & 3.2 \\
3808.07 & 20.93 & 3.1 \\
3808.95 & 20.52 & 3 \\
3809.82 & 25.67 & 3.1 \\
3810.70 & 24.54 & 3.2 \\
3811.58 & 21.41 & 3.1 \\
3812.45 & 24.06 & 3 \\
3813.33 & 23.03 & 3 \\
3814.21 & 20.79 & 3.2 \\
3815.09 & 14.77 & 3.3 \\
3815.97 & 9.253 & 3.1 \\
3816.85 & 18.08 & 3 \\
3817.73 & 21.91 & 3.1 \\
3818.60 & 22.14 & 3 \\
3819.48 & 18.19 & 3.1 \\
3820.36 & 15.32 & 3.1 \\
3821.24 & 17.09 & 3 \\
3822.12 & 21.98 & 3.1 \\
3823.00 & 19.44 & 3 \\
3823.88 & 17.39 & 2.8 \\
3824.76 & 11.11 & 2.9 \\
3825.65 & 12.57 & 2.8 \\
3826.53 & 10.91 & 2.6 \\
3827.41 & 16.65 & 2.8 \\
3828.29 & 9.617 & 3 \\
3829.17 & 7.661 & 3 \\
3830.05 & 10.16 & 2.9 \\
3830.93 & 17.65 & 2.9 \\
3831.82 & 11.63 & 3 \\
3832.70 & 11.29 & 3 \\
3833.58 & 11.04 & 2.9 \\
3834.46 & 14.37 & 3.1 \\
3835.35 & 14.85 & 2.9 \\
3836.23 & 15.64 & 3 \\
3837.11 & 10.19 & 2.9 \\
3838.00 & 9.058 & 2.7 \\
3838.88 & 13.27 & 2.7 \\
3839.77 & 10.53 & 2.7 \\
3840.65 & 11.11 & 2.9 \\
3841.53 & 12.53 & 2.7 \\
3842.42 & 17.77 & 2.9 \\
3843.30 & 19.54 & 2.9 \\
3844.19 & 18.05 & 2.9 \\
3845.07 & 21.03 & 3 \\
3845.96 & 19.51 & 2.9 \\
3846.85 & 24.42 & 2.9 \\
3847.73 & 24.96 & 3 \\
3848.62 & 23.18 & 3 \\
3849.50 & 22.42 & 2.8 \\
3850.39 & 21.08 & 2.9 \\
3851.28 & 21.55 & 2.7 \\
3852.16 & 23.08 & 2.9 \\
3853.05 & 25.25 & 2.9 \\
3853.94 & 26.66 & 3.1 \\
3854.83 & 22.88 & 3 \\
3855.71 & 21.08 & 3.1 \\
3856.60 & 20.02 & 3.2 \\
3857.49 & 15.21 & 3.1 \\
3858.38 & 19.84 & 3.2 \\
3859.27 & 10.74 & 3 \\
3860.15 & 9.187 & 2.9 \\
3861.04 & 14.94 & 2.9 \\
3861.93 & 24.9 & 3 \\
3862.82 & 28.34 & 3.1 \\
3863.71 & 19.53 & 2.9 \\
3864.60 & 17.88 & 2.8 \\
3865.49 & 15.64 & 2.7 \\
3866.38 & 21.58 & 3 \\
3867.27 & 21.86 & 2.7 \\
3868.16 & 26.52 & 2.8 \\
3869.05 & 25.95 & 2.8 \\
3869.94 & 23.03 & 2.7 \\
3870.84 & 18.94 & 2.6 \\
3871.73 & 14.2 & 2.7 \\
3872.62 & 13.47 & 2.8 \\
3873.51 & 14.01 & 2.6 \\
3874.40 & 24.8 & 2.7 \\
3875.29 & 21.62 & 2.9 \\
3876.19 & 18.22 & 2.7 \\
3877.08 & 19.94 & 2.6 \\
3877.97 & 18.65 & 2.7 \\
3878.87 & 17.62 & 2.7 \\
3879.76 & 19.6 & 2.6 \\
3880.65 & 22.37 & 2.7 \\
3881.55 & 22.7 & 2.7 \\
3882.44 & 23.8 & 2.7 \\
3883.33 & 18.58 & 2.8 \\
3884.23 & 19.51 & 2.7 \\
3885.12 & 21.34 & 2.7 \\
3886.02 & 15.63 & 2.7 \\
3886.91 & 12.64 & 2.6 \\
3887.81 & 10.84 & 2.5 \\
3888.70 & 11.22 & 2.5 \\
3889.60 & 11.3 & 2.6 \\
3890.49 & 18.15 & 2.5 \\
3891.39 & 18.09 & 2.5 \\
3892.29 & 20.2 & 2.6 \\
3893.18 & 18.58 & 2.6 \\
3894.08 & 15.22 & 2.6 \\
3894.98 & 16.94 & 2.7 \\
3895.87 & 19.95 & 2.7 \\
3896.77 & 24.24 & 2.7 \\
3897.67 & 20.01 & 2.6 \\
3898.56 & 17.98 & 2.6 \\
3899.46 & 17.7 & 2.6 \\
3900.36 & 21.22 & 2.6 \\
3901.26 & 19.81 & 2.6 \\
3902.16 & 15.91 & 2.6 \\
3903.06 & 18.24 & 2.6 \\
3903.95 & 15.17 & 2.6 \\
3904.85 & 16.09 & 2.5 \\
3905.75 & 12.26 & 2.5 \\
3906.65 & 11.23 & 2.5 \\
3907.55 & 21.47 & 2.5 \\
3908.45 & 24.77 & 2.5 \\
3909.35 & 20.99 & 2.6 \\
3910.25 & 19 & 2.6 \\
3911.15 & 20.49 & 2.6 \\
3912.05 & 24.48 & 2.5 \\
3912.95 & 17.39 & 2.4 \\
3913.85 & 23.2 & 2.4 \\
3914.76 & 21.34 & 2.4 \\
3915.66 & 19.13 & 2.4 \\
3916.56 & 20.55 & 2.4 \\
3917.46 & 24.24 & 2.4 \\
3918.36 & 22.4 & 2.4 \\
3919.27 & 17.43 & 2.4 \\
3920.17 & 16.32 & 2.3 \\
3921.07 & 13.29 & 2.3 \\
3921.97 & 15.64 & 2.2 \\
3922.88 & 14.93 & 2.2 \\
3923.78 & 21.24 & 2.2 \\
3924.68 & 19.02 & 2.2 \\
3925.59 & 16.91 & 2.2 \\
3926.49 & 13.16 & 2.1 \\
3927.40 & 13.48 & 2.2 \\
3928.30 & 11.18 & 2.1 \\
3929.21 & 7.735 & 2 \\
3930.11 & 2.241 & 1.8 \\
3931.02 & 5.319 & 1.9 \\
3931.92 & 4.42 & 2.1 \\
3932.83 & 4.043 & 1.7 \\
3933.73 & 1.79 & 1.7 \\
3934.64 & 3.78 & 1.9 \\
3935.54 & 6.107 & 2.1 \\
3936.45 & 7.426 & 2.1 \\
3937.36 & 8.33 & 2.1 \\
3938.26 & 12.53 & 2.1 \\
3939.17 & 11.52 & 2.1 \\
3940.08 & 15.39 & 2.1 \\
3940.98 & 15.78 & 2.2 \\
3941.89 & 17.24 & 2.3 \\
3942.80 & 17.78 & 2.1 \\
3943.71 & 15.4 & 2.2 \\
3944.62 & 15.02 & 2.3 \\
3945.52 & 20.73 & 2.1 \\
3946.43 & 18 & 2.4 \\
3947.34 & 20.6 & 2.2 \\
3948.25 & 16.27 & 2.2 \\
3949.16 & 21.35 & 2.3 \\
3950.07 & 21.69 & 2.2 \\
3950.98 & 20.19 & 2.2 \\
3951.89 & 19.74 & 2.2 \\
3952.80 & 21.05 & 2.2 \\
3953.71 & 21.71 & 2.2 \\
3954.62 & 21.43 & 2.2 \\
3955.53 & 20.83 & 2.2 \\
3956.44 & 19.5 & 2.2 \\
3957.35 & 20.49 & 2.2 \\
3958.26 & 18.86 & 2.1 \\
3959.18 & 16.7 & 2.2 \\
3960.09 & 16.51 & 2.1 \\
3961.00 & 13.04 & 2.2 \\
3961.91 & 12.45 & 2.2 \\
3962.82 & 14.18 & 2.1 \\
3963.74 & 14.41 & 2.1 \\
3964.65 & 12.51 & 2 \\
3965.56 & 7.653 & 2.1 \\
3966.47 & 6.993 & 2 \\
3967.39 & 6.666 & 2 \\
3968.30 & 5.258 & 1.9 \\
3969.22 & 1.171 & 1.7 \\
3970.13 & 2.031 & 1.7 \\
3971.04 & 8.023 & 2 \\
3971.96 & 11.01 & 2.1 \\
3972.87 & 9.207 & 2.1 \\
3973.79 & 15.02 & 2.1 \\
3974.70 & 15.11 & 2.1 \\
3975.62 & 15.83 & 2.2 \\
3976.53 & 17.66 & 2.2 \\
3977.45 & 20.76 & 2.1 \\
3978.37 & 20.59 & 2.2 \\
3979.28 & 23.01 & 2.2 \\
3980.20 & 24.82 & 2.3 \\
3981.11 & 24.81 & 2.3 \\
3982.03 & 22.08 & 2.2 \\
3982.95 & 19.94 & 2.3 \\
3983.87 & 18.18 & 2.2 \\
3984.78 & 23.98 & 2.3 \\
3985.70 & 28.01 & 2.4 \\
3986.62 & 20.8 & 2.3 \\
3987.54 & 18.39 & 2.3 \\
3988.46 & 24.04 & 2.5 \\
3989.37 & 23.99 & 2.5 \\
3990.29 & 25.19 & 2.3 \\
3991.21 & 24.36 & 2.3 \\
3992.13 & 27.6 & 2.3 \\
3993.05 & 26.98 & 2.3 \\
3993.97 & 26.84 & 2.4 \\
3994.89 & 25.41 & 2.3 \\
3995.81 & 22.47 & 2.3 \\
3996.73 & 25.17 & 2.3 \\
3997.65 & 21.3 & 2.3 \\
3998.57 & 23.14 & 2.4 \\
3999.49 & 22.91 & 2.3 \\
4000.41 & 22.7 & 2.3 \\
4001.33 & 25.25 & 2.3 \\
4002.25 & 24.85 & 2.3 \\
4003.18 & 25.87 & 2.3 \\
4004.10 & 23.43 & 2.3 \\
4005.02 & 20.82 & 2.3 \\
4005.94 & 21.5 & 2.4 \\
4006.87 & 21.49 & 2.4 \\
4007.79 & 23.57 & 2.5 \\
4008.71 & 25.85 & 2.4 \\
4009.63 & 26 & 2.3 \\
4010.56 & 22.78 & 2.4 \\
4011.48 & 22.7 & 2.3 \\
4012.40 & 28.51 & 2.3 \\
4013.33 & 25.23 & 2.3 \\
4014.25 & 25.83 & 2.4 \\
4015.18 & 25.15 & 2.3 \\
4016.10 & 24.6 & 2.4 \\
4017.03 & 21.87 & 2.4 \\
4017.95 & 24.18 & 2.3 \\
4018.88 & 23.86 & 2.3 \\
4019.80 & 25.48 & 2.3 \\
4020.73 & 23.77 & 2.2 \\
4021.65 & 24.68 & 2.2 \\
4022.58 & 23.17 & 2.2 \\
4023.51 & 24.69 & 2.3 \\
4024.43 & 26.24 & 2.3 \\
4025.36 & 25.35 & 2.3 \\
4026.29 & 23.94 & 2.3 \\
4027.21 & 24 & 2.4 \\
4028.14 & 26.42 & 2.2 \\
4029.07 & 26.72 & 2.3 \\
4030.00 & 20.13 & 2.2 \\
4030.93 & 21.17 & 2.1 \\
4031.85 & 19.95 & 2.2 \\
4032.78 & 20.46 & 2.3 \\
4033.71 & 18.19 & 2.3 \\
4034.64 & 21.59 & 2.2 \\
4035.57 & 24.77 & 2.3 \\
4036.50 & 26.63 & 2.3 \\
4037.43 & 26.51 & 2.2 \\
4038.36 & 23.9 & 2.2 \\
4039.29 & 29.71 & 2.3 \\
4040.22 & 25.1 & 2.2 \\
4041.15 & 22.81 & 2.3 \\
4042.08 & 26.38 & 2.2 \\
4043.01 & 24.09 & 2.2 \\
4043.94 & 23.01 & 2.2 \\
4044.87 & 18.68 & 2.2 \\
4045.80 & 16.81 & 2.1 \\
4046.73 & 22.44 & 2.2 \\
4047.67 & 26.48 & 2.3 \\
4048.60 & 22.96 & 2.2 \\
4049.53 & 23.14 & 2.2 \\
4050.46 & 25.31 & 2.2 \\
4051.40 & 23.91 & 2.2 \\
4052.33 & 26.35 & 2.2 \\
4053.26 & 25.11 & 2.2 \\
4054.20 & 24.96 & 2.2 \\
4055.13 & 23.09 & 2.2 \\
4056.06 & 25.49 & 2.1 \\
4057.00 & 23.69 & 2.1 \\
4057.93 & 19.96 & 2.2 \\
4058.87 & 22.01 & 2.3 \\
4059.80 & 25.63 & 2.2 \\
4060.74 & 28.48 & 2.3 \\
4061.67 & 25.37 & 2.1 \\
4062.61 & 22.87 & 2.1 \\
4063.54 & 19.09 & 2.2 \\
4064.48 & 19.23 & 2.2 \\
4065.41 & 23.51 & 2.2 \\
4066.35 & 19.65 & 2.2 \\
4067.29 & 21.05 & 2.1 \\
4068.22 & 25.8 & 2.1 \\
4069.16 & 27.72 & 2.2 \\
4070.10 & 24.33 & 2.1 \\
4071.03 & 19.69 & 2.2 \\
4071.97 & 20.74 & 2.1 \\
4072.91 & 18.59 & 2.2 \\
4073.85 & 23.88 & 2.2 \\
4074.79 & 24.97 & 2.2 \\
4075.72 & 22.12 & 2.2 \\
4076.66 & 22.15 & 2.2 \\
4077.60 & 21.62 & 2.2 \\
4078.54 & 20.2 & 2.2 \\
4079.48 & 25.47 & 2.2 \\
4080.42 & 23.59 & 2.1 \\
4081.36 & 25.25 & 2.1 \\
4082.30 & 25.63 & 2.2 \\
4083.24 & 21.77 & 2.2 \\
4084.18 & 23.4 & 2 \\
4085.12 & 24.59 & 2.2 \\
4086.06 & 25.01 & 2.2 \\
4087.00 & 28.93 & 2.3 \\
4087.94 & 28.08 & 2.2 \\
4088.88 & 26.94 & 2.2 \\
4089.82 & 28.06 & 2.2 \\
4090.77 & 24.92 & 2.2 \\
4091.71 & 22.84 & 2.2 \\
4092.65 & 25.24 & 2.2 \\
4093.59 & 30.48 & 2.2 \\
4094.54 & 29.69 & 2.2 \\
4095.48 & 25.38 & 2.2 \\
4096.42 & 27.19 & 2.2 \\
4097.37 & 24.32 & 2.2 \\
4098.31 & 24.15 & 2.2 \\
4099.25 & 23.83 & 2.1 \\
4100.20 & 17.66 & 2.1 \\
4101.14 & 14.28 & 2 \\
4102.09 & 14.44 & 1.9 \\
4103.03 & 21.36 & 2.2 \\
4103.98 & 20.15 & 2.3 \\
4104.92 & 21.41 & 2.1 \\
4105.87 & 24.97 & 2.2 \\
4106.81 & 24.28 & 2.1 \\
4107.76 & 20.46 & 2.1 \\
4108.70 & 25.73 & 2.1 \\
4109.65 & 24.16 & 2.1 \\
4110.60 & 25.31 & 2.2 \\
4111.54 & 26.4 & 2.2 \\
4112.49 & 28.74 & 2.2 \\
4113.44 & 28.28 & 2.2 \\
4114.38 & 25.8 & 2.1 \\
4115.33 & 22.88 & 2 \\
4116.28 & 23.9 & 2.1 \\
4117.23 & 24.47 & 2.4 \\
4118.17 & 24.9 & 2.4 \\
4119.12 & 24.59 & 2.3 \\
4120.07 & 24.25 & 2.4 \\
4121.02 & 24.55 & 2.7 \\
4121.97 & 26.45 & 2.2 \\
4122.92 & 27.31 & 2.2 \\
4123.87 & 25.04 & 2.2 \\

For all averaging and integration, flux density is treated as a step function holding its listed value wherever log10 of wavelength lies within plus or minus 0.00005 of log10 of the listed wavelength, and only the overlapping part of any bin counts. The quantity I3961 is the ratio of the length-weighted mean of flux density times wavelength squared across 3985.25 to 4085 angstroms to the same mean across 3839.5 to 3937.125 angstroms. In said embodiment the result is 1.45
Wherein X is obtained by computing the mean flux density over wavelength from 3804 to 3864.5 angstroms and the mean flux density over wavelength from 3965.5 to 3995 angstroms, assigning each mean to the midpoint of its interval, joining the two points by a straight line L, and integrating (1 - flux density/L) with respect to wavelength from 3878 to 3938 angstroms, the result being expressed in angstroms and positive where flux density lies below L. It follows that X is 6.0 angstroms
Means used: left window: 18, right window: 18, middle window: 16.2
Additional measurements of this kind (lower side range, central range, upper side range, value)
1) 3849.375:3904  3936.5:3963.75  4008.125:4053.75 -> 5.44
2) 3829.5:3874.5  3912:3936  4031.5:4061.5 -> 7.37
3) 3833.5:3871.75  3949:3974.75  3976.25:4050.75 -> 9.14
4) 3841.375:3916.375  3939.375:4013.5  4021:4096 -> 8.75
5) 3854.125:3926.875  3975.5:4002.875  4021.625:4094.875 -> -1.74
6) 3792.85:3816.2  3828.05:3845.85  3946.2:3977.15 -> 5.02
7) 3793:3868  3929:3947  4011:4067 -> 8.93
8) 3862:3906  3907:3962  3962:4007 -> 7.95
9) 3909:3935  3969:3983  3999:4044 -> 2.96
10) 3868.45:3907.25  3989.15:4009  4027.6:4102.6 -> -2.38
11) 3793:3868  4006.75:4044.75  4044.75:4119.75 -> -2.81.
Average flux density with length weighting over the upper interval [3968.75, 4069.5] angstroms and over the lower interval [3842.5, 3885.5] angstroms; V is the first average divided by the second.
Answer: 1.1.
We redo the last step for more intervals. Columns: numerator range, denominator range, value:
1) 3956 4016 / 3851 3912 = 1.04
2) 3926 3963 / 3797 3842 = 0.85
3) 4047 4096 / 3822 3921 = 1.33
